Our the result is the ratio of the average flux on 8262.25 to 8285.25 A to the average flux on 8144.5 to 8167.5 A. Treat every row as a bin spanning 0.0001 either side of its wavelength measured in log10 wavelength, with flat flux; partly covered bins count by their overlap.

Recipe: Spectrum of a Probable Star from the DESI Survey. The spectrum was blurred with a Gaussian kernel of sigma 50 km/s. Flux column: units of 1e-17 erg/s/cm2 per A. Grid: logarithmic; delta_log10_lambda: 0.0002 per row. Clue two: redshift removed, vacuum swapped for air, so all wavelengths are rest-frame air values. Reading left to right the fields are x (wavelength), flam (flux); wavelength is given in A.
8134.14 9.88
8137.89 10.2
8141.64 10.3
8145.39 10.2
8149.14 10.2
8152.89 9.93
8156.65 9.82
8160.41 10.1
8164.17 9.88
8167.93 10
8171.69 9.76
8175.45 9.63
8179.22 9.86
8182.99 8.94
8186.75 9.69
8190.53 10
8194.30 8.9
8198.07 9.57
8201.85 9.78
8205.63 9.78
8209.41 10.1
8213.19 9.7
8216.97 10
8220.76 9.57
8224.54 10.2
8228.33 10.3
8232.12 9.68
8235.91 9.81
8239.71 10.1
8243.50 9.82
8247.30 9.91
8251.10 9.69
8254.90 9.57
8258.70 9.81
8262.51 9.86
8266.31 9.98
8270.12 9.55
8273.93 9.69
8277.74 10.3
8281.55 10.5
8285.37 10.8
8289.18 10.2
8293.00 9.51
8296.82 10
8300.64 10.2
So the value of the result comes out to 1.00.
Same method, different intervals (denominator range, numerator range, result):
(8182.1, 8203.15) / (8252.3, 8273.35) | 1.03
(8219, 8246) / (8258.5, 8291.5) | 1.02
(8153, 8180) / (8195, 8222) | 0.99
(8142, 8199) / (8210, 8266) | 1.01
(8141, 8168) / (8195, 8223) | 0.97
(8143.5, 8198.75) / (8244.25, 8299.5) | 1.02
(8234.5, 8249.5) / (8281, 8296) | 1.03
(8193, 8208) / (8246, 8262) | 1.02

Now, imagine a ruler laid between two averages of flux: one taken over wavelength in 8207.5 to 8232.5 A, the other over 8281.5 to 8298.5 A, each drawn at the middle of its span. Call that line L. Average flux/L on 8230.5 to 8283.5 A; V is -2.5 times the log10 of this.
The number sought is 0.02 mag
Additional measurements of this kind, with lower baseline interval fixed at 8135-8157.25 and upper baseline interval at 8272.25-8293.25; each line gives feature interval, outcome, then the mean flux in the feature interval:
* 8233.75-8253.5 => 0.04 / 9.85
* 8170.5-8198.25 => 0.07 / 9.54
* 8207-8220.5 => 0.03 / 9.88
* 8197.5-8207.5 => 0.05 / 9.72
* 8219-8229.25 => 0.02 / 10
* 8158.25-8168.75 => 0.02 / 9.98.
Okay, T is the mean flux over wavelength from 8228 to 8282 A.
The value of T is 9.88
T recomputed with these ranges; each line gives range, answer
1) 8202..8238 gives 9.9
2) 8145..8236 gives 9.81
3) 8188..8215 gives 9.69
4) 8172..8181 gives 9.75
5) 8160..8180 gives 9.86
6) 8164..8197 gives 9.62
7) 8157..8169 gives 9.97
